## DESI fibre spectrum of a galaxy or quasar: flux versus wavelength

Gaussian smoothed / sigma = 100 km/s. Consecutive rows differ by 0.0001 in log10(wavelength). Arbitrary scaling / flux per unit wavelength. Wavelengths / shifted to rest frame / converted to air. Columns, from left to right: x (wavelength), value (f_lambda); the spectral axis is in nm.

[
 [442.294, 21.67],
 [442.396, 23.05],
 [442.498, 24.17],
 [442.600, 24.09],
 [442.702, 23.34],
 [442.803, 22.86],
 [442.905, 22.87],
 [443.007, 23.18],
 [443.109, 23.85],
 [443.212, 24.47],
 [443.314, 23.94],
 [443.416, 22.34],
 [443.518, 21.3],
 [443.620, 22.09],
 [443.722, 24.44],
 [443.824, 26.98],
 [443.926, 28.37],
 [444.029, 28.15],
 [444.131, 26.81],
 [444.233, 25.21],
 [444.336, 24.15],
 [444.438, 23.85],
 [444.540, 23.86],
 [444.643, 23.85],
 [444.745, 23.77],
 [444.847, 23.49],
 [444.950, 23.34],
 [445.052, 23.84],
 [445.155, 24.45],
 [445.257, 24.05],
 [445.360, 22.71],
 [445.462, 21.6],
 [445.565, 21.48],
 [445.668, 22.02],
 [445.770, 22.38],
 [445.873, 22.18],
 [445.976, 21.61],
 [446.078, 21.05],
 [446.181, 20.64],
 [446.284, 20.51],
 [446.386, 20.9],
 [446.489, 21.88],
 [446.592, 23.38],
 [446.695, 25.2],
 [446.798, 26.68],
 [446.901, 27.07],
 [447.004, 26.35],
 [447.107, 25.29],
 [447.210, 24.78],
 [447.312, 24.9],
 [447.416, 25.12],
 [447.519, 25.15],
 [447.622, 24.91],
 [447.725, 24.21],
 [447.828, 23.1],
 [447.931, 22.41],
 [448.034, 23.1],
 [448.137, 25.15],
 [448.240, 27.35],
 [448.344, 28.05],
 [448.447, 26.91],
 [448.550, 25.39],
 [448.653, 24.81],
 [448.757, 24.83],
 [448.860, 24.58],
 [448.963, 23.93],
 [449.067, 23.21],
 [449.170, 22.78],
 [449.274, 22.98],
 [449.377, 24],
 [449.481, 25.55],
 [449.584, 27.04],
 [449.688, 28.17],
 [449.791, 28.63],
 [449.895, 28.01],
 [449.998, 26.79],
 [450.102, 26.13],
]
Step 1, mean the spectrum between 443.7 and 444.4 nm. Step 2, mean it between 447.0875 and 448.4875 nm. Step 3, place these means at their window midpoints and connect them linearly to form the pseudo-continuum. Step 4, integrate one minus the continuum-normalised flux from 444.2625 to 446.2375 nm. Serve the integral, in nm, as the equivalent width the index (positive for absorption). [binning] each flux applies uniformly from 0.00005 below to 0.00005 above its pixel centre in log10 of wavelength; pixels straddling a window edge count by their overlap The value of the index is 0.23 nm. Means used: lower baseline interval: 26.3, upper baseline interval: 25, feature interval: 22.9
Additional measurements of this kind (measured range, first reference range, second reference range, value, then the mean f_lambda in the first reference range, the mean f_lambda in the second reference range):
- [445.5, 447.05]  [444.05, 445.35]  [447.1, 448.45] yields 0.11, 24.3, 25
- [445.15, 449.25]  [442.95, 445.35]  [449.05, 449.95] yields 0.20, 24.3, 25.7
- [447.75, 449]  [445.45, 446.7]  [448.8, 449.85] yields -0.04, 21.8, 25.1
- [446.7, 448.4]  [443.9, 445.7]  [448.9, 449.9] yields -0.03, 24.1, 25.3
